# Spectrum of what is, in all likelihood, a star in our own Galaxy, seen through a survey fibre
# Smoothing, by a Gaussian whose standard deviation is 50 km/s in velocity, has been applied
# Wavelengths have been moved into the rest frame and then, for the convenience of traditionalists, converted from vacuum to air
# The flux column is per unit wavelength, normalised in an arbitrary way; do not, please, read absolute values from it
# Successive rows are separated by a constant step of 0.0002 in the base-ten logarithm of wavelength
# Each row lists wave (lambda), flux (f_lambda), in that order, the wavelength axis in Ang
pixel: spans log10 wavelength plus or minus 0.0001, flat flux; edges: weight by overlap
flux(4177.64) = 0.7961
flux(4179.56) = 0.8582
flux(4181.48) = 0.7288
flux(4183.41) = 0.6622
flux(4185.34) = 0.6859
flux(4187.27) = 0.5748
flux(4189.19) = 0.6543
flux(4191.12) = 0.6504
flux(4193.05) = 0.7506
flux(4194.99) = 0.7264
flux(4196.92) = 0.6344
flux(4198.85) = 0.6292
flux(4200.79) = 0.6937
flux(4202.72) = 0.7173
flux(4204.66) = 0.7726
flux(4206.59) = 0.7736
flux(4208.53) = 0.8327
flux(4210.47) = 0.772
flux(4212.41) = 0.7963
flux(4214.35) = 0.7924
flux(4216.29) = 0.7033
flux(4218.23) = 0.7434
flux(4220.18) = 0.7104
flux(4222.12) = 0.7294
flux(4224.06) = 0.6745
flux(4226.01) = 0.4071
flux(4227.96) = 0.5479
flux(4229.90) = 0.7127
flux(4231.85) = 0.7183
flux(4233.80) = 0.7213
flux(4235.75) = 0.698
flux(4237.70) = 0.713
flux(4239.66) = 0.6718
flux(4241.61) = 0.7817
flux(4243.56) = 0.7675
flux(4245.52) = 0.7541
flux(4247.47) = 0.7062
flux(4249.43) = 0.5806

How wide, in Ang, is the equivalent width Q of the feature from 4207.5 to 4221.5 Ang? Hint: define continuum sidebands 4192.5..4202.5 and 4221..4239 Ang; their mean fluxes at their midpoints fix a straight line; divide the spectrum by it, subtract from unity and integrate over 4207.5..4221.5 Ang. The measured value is -1.9 Ang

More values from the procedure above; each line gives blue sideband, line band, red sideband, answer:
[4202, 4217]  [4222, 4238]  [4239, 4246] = 2.2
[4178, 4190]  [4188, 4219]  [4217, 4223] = -0.5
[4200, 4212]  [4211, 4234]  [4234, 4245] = 1.8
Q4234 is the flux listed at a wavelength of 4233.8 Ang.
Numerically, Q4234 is 0.7213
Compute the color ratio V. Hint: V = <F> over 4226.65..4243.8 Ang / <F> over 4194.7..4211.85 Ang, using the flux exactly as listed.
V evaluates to 0.95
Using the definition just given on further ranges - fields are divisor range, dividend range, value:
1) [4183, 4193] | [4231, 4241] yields 1.08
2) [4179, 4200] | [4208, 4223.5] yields 1.11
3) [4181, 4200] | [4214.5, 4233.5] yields 1.00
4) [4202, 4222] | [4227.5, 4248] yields 0.94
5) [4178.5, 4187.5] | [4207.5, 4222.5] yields 1.07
